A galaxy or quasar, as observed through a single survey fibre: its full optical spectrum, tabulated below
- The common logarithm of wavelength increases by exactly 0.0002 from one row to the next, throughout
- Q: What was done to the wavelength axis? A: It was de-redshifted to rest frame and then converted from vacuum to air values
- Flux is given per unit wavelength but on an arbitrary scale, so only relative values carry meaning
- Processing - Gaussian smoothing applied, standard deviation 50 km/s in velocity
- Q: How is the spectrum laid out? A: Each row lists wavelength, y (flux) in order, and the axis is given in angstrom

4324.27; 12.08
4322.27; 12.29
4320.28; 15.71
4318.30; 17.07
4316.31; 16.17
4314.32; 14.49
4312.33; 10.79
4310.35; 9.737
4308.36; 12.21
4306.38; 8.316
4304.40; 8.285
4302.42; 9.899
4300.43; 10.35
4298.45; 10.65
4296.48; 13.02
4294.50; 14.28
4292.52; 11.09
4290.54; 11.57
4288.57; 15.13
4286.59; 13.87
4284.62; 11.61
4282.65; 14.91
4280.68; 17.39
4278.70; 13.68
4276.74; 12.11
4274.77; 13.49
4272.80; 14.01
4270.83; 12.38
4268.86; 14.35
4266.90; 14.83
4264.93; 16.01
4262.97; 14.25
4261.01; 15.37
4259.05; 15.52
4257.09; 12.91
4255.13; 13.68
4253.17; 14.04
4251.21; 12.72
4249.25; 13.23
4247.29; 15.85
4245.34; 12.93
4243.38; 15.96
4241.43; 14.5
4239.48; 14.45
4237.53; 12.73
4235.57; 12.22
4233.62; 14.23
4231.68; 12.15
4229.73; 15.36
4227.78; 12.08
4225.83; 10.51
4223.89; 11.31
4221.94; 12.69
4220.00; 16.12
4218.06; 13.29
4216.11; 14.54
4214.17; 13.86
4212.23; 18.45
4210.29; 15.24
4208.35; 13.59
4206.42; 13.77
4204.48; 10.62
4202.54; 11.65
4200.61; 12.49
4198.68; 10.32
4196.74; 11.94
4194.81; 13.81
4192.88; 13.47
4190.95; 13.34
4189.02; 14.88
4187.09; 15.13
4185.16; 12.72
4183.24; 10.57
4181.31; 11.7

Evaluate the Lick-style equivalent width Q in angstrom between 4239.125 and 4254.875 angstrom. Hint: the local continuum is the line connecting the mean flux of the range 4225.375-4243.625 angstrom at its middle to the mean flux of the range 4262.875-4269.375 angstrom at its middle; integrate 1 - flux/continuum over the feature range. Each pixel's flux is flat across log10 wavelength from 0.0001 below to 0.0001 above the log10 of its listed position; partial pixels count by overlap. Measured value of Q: -0.2 angstrom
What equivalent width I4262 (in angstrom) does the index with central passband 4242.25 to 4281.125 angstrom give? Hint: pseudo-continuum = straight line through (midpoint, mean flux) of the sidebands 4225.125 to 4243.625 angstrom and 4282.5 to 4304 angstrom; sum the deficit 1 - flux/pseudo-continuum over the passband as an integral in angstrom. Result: -4.18 angstrom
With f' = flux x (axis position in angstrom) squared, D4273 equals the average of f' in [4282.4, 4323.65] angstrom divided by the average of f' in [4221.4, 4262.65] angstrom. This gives 0.94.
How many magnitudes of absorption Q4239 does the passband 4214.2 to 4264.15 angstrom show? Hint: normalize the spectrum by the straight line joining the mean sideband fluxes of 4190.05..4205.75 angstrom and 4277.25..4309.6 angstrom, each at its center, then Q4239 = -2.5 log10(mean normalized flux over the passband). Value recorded -0.124 mag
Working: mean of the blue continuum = 12.2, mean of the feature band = 13.7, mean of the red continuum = 12.2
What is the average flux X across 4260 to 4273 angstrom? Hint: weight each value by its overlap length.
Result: 14.5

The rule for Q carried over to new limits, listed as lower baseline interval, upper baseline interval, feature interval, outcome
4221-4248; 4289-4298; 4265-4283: -1.9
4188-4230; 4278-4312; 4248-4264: -1.7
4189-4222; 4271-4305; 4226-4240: 0.2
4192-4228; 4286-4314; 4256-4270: -3.0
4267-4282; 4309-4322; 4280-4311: 4.3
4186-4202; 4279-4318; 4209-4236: -1.7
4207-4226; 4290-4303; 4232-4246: -0.4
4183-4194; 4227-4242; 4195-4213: 0.6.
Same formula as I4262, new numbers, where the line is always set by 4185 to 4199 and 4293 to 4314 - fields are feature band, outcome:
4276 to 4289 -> -3.15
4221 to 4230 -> 0.32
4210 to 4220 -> -1.80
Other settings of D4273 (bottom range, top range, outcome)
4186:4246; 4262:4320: 1.00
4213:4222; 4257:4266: 1.07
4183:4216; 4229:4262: 1.07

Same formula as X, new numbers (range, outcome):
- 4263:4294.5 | 13.8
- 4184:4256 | 13.5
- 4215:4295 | 13.7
